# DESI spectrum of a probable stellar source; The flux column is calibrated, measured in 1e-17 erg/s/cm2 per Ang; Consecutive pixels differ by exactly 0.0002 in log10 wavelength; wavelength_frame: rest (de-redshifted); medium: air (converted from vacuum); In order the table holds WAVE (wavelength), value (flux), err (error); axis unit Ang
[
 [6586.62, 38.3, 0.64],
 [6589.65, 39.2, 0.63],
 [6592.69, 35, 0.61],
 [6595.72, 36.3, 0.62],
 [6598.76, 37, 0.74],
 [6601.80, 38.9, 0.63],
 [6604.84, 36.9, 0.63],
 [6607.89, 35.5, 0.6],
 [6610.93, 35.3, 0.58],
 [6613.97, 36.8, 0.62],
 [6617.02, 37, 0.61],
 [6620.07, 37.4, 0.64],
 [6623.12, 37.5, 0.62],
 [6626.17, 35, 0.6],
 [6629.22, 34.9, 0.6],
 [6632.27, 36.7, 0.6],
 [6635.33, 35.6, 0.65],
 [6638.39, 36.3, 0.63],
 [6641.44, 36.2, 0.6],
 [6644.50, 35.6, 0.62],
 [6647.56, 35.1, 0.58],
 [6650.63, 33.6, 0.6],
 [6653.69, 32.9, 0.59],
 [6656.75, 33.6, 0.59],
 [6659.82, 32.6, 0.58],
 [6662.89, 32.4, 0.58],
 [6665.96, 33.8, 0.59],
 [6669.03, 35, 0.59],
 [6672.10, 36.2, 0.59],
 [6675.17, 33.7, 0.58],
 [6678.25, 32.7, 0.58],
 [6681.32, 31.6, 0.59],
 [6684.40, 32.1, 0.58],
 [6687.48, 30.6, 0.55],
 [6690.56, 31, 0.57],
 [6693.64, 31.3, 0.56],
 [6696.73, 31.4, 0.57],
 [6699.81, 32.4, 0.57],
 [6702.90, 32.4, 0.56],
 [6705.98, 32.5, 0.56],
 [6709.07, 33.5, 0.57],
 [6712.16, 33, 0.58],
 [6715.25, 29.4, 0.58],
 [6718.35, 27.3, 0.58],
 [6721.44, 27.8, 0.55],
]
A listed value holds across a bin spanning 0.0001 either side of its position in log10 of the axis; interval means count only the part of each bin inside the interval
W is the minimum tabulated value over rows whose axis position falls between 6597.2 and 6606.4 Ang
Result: 36.9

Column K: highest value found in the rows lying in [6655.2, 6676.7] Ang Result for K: 36.2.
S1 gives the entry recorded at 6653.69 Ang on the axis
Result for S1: 32.9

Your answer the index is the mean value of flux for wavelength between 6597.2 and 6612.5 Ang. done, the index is 36.7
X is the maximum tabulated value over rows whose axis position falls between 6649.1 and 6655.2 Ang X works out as 33.6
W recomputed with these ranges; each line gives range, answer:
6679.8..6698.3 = 30.6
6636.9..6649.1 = 35.1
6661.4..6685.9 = 31.6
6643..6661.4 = 32.6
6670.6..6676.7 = 33.7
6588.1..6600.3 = 35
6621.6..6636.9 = 34.9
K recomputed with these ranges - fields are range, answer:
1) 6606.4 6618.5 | 37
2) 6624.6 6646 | 36.7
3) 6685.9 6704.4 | 32.4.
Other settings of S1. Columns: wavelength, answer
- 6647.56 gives 35.1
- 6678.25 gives 32.7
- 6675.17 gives 33.7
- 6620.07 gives 37.4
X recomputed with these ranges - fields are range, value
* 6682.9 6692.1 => 32.1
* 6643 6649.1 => 35.6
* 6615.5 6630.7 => 37.5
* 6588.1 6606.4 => 39.2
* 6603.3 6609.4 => 36.9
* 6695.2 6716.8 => 33.5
